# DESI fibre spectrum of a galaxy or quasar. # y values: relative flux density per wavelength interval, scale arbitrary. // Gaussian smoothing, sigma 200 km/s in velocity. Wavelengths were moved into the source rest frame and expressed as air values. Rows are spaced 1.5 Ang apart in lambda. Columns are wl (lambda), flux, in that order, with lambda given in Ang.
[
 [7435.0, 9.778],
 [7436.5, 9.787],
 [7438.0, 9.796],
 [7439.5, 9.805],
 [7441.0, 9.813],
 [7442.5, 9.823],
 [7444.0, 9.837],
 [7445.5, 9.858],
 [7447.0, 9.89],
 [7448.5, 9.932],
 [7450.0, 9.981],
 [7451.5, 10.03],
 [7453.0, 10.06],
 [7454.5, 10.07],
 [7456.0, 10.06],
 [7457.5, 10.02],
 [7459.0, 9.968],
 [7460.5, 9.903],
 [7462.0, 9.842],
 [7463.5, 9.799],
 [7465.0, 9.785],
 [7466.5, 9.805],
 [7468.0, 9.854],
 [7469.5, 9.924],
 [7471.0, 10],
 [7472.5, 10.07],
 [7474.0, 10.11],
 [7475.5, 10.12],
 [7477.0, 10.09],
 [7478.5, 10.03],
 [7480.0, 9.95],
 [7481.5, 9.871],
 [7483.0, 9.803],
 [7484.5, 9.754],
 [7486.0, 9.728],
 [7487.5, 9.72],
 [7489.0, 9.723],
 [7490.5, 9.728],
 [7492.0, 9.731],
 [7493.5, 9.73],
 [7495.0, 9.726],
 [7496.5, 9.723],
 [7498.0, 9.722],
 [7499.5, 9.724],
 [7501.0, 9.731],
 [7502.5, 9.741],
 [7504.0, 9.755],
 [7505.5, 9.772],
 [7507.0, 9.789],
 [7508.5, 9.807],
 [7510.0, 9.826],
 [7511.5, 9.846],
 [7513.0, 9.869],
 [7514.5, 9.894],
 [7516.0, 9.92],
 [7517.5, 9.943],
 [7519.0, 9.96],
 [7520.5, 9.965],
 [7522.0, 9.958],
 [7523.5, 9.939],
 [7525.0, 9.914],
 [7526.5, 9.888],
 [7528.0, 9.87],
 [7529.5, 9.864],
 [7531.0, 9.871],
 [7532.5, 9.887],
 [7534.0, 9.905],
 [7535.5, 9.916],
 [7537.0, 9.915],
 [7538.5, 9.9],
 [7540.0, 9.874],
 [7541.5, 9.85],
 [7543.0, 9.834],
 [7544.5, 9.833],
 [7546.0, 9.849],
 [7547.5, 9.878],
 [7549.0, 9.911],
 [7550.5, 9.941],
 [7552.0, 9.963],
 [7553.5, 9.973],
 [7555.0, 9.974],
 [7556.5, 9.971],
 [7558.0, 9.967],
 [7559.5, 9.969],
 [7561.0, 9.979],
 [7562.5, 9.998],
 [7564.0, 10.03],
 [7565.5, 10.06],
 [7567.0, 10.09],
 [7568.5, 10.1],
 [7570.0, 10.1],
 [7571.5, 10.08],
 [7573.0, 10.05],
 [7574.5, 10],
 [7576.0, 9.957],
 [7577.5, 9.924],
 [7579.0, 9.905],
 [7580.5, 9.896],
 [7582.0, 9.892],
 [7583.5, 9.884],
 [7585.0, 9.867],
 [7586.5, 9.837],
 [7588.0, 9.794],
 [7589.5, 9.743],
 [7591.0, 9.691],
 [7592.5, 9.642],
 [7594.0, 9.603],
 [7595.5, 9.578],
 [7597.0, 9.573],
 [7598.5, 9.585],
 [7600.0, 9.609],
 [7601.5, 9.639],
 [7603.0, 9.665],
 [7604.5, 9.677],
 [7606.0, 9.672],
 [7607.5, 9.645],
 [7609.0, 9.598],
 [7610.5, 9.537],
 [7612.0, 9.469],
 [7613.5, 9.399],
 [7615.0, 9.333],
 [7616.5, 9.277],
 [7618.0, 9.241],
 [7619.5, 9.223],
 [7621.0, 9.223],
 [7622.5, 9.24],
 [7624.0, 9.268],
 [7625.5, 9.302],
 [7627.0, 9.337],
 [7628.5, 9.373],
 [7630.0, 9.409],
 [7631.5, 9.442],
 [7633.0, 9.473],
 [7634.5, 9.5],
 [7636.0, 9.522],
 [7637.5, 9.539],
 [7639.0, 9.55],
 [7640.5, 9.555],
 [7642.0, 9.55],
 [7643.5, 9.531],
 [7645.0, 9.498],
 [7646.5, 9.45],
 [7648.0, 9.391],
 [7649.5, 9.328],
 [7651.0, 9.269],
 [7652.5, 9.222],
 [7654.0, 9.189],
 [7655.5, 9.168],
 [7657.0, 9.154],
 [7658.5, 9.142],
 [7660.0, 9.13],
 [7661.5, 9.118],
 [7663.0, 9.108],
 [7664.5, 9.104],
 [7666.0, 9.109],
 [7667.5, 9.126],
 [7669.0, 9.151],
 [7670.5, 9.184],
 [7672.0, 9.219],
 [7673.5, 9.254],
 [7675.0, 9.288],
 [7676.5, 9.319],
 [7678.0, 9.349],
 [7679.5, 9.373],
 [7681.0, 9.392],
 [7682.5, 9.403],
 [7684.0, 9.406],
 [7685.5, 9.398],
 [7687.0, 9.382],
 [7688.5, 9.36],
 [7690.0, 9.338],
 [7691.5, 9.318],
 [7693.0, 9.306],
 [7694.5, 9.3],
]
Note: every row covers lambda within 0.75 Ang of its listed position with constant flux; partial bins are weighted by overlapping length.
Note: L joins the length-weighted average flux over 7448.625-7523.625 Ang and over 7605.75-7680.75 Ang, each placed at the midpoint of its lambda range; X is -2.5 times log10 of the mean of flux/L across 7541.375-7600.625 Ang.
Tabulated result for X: -0.03 mag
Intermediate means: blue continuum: 9.88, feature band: 9.89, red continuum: 9.34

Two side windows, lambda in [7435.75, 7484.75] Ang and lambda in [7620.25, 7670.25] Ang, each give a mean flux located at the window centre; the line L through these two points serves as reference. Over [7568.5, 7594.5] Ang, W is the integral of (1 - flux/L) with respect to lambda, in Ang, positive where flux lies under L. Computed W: -1.0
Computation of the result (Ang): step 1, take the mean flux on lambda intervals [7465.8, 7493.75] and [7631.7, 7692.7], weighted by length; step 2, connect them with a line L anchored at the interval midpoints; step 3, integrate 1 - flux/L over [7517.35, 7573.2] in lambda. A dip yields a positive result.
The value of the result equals -1.5 Ang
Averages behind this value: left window 9.88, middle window 9.95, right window 9.32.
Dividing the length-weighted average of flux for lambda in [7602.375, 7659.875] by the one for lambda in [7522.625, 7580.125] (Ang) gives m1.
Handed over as 0.95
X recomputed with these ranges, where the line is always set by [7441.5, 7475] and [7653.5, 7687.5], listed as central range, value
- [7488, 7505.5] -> 0.01 mag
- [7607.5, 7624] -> 0.01 mag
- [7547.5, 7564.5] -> -0.04 mag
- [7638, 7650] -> -0.02 mag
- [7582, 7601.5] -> -0.02 mag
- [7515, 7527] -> -0.02 mag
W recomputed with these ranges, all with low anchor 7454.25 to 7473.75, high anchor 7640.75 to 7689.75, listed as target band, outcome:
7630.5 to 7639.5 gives -0.1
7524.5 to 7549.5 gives -0.5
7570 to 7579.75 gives -0.4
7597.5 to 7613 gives -0.2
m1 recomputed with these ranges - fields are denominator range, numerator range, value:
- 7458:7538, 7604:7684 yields 0.95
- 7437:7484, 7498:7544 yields 0.99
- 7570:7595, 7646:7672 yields 0.93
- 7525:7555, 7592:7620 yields 0.96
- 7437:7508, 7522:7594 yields 1.01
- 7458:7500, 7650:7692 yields 0.94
